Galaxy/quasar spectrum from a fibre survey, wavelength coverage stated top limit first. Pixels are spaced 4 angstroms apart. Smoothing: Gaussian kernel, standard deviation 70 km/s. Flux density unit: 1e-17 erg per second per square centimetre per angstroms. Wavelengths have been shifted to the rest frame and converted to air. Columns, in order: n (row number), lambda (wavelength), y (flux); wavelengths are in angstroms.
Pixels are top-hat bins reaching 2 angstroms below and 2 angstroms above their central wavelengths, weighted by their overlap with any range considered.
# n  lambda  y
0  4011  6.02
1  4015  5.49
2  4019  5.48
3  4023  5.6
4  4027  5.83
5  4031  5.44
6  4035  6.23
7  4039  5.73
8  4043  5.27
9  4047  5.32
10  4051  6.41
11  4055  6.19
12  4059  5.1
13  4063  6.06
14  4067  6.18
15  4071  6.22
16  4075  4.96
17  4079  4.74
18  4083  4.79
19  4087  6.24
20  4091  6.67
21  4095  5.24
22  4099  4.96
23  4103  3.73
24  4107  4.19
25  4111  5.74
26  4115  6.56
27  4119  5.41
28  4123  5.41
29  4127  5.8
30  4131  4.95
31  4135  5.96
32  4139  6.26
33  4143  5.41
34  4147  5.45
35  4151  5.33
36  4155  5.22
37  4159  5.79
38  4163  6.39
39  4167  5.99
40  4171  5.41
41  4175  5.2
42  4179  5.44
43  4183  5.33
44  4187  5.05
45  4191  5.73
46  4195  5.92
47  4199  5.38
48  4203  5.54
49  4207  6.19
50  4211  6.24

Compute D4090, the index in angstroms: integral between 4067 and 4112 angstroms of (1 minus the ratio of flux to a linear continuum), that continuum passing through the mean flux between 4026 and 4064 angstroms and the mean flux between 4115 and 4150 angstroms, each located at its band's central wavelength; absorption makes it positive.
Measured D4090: 3.4 angstroms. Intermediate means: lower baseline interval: 5.75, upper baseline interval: 5.63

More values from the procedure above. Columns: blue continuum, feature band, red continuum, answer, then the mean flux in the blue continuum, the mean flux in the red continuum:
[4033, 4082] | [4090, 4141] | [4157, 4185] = 2.1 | 5.68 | 5.65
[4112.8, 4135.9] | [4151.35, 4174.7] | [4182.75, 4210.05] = -0.2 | 5.67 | 5.63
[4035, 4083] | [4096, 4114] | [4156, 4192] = 2.6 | 5.64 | 5.58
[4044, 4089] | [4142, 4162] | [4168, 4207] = 0.2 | 5.65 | 5.5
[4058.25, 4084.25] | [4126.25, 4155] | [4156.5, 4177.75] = 0.5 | 5.47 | 5.73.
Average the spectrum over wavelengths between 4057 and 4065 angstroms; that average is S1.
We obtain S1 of 5.58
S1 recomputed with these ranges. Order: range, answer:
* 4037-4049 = 5.44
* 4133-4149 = 5.77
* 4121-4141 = 5.68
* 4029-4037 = 5.84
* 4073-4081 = 4.85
